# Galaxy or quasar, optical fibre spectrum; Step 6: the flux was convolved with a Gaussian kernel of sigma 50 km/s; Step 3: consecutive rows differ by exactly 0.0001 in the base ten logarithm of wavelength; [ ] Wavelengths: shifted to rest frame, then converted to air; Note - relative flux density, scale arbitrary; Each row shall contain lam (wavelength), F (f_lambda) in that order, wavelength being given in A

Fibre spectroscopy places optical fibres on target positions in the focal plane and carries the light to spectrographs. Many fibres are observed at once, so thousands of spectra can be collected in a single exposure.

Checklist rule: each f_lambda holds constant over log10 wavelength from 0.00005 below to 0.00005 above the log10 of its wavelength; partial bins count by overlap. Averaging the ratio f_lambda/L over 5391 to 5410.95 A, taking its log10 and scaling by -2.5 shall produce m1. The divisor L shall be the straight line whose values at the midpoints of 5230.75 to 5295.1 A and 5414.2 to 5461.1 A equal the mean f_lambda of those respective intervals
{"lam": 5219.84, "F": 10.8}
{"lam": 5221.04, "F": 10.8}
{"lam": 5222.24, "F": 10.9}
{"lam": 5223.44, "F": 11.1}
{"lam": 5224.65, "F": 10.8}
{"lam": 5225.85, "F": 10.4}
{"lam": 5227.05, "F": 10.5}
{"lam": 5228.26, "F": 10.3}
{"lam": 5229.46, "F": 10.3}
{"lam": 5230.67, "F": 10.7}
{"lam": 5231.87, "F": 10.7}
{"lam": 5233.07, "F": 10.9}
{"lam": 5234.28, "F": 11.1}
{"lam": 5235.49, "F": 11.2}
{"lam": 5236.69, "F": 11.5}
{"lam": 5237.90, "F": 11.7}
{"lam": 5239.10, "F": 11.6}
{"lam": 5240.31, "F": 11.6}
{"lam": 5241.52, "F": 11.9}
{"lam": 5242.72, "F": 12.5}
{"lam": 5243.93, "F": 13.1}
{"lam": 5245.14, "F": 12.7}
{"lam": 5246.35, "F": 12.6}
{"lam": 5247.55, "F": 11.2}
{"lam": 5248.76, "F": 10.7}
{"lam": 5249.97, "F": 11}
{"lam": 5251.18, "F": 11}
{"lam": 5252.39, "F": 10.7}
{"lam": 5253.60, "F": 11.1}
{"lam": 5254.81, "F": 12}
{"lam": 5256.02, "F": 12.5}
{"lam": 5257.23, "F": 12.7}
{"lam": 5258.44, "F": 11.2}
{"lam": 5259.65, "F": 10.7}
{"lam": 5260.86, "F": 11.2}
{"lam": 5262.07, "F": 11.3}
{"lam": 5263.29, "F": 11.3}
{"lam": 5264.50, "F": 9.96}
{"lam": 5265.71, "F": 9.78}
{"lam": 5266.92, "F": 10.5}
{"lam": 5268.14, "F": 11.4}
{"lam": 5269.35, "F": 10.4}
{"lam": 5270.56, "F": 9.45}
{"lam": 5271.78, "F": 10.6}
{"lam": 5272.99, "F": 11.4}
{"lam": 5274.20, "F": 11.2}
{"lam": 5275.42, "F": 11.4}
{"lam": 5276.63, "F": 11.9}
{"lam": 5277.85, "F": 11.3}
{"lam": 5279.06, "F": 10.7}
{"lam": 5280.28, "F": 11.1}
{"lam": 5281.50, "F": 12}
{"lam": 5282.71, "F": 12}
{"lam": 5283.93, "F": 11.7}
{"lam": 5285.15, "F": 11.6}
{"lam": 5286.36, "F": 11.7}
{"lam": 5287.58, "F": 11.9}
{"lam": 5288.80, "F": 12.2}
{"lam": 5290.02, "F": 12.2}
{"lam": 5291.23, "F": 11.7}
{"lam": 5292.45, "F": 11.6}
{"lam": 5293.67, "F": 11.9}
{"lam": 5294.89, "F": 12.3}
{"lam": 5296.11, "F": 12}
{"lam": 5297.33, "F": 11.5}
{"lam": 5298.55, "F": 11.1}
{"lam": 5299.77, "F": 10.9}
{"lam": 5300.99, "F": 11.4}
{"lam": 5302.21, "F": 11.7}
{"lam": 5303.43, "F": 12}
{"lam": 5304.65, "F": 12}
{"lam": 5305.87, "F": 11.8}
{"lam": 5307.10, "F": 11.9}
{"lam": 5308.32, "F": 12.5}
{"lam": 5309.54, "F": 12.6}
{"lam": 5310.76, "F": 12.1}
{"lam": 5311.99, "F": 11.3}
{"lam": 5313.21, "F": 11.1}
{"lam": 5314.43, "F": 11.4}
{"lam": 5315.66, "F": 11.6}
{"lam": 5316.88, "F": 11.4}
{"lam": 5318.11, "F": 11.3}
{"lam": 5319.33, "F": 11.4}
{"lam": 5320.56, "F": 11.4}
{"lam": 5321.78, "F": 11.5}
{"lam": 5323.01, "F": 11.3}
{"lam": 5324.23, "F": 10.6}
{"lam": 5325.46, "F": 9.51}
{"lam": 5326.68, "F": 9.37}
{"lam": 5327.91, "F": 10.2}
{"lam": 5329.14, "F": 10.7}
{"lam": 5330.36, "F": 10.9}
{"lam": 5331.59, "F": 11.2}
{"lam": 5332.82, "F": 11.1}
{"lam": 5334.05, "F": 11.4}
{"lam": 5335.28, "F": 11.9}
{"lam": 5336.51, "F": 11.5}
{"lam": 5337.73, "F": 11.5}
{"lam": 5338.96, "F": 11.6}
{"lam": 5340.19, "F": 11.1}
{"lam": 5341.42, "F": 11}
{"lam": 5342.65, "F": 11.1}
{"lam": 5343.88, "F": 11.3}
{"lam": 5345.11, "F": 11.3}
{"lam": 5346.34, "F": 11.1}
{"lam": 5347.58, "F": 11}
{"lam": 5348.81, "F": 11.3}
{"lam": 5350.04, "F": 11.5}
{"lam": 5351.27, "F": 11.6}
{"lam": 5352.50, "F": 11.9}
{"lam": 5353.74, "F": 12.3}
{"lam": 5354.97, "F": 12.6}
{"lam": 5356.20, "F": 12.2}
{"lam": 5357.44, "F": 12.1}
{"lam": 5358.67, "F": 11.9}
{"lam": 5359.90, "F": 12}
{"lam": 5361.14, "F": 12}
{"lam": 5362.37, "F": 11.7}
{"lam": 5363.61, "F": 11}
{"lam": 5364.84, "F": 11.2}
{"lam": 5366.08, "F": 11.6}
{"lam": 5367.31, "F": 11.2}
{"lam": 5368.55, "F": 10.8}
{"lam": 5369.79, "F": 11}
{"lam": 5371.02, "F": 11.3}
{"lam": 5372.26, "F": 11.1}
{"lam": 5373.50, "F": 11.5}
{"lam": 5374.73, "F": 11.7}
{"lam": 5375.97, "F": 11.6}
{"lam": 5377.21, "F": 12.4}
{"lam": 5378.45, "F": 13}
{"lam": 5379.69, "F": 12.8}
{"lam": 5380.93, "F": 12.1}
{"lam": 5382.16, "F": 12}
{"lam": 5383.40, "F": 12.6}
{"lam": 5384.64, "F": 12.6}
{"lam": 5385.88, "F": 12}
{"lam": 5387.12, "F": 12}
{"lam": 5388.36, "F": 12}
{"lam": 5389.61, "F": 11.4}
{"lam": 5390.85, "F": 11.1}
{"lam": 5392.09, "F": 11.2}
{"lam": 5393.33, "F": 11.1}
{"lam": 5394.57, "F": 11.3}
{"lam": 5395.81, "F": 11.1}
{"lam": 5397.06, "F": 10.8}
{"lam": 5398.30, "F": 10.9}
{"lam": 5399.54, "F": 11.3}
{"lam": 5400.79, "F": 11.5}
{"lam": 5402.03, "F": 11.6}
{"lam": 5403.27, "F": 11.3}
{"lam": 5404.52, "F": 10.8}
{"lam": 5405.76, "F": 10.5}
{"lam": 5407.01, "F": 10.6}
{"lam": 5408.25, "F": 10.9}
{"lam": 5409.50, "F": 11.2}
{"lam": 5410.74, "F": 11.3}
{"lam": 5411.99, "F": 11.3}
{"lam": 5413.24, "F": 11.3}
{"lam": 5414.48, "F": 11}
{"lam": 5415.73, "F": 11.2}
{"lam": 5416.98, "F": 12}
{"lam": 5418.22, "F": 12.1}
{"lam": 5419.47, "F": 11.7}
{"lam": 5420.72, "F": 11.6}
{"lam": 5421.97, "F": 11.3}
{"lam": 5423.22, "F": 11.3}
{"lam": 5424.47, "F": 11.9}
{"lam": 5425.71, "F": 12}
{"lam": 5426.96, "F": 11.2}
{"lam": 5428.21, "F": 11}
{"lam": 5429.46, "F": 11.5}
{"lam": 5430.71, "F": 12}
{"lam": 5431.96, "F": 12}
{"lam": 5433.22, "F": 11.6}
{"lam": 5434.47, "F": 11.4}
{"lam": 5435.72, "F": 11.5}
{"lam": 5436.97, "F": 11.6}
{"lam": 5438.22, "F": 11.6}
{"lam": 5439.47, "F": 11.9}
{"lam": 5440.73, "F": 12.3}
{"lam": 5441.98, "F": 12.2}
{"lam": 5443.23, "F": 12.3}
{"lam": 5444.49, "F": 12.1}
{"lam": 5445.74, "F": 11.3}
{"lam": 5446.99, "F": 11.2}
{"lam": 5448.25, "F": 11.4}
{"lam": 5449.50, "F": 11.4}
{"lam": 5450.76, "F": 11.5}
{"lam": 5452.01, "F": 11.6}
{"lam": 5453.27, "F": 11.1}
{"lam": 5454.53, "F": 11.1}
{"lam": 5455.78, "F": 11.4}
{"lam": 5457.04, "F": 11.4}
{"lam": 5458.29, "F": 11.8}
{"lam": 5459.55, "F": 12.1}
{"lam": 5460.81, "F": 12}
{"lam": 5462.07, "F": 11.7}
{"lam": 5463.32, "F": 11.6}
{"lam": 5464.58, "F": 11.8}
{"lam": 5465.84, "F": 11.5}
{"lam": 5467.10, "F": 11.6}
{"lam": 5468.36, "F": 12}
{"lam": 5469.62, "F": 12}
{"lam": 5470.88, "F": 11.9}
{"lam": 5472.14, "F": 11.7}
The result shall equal 0.05 mag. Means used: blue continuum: 11.4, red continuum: 11.6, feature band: 11.1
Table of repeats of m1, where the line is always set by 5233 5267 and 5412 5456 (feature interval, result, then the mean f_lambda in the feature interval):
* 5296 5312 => -0.027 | 11.8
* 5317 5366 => 0.018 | 11.3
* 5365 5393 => -0.020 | 11.8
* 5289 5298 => -0.039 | 11.9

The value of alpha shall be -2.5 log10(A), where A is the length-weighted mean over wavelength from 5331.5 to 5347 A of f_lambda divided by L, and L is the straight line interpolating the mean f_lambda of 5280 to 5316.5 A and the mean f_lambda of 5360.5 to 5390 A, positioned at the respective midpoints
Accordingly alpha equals 0.04 mag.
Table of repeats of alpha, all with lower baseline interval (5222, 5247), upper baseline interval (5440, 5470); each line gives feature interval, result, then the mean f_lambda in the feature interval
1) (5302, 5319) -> -0.03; 11.8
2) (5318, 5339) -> 0.05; 11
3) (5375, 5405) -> -0.01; 11.7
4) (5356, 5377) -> 0.00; 11.5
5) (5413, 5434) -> 0.01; 11.6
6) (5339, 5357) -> 0.00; 11.5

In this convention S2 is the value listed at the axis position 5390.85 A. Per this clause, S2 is 11.1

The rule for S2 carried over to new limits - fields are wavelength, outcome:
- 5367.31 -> 11.2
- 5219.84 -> 10.8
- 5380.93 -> 12.1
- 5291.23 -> 11.7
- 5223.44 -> 11.1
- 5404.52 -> 10.8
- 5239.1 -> 11.6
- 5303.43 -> 12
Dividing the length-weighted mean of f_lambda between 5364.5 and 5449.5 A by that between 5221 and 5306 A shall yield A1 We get 1.0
